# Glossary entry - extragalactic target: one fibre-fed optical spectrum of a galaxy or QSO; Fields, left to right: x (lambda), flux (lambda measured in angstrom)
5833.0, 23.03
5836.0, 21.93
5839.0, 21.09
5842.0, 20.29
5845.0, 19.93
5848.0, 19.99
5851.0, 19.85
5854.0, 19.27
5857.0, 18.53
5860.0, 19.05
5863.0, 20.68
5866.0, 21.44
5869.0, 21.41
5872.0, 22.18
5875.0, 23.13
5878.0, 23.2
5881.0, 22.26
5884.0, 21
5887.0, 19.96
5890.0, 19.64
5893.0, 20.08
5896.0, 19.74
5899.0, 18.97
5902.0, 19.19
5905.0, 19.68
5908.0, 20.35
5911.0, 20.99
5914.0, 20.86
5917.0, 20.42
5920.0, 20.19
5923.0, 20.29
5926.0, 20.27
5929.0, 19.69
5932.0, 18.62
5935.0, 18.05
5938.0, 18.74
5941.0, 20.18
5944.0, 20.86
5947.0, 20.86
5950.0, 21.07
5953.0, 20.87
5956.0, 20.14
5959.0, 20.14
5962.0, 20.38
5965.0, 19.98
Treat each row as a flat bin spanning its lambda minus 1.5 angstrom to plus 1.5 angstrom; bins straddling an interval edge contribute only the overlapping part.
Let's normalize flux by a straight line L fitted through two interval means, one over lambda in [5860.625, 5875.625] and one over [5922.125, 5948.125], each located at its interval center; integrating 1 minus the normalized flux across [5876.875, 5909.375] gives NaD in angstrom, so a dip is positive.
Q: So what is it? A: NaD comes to 0.8 angstrom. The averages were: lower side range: 21.5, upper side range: 19.7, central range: 20.3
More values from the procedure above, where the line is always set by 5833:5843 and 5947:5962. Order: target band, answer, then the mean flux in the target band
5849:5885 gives 0.4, 21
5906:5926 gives 0.4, 20.5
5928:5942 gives 1.2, 19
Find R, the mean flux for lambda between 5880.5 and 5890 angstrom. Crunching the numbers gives 20.7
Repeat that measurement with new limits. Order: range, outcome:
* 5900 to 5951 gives 20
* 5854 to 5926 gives 20.5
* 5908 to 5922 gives 20.6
